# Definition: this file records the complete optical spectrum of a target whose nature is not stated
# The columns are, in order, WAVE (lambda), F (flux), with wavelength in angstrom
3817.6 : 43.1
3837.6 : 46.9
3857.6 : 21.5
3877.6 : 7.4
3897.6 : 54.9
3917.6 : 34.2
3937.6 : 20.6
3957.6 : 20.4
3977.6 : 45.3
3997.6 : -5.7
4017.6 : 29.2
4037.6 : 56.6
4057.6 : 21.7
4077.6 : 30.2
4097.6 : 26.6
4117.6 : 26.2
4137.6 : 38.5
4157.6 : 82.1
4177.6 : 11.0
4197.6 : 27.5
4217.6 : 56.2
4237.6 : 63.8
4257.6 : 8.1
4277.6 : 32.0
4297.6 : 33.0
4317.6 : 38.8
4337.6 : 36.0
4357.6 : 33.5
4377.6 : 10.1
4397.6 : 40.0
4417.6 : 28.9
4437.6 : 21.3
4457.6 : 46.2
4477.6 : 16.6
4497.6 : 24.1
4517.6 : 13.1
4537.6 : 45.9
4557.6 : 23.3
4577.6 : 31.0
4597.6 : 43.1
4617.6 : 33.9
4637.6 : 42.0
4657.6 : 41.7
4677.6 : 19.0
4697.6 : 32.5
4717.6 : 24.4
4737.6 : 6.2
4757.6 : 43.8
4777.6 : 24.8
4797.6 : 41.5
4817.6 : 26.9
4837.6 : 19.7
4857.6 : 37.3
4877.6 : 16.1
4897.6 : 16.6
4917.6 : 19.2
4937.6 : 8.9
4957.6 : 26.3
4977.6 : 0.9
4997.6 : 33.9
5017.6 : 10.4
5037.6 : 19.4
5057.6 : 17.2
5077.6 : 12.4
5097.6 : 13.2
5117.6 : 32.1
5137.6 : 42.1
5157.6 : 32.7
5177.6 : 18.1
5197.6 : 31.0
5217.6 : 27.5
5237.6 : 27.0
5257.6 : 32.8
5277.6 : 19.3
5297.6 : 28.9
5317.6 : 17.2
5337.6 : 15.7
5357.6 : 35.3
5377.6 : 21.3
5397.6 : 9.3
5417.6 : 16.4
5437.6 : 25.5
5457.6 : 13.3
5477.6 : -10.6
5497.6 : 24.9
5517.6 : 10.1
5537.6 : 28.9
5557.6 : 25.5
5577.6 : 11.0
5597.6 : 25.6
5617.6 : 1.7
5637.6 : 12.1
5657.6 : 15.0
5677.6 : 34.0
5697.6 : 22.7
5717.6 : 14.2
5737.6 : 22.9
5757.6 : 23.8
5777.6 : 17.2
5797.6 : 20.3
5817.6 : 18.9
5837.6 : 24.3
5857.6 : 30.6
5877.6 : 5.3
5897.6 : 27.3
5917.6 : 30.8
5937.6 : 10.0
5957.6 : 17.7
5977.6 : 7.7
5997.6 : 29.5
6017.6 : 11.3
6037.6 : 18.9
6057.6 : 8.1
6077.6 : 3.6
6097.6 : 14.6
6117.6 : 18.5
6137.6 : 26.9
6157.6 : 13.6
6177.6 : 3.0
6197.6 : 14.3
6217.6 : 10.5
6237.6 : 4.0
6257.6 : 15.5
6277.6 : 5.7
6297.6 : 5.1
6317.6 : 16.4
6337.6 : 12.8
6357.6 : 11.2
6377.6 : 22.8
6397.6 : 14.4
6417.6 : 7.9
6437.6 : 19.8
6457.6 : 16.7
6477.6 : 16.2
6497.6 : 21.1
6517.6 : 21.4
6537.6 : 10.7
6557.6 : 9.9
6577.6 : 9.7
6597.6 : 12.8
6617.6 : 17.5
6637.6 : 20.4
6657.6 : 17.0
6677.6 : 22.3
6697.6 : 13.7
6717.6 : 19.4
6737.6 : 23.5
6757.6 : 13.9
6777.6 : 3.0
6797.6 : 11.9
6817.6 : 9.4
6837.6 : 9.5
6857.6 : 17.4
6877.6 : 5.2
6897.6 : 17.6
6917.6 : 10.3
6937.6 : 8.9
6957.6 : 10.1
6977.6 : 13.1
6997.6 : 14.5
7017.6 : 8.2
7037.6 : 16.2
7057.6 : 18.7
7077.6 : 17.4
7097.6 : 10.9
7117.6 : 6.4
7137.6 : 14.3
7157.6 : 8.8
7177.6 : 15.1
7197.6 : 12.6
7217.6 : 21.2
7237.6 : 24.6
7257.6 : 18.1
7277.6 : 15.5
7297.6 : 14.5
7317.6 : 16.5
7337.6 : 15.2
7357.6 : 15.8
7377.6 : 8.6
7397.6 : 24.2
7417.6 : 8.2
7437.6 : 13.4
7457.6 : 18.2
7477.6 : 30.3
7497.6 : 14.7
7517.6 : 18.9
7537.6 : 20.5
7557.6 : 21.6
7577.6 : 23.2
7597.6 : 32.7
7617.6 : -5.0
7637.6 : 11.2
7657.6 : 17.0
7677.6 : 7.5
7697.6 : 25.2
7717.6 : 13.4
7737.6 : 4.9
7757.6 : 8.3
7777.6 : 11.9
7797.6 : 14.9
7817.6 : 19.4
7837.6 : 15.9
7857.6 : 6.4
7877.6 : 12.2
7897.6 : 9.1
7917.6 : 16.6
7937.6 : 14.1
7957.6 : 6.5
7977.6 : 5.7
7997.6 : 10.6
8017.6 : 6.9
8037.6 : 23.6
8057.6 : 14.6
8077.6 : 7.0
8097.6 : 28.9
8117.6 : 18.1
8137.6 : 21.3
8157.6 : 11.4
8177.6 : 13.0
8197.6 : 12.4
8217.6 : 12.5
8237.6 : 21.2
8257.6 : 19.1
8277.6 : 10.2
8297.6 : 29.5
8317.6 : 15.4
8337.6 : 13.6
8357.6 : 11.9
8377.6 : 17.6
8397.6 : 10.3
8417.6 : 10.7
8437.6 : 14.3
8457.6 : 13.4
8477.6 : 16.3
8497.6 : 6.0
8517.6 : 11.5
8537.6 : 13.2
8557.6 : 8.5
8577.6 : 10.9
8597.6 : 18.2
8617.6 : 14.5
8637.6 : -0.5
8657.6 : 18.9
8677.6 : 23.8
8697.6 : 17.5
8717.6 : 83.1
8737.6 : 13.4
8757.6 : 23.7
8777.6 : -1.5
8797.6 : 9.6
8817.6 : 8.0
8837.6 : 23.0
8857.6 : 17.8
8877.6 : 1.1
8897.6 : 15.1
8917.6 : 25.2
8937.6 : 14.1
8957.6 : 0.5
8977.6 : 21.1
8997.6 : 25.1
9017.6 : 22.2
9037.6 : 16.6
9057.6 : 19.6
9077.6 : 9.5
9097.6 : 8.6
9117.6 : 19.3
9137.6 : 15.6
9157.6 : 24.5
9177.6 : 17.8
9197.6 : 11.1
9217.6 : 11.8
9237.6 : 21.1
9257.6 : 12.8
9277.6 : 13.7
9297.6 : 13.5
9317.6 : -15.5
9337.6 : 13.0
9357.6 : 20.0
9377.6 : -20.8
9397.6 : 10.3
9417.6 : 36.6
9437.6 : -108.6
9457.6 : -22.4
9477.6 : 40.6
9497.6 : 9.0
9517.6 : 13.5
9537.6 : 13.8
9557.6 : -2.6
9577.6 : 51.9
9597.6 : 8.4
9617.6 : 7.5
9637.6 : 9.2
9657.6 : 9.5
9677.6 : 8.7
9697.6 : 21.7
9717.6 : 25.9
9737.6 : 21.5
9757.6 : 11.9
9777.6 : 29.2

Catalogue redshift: 1.338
